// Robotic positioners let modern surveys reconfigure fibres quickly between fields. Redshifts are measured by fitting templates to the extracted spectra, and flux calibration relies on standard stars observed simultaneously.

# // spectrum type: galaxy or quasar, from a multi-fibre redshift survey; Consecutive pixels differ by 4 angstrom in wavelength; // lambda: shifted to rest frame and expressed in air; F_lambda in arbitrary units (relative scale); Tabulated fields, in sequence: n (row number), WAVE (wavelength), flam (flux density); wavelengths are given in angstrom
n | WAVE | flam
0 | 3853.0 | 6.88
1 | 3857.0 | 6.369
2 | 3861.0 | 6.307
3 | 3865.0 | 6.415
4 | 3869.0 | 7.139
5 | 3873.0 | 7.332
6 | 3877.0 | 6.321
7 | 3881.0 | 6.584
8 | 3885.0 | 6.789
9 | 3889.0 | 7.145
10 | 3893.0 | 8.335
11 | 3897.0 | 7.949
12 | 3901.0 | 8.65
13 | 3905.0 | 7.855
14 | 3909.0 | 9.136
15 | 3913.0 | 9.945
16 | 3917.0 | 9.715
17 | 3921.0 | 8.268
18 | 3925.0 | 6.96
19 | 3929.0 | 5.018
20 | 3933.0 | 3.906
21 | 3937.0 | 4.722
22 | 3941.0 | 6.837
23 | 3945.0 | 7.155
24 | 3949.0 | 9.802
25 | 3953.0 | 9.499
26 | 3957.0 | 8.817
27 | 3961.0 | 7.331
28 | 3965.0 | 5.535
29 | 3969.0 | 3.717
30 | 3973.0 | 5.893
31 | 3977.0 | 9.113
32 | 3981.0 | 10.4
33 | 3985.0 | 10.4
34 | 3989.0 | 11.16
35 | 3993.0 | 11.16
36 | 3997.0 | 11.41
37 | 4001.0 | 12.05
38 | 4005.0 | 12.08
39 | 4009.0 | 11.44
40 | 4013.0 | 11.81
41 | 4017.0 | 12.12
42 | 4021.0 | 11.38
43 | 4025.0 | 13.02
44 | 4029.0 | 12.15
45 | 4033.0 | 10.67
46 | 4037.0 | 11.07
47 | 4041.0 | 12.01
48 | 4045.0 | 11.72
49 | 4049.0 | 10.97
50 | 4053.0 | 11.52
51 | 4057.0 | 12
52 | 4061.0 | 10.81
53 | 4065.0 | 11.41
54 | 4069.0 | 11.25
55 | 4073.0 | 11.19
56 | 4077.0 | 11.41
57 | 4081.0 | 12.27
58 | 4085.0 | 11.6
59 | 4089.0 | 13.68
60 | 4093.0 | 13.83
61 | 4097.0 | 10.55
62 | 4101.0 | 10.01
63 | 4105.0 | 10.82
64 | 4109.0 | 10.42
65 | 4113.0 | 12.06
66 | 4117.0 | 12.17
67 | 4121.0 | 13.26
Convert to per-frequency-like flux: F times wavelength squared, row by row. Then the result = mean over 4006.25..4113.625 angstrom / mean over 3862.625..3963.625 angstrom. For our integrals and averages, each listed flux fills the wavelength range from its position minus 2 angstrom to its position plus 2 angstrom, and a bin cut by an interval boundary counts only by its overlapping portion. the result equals 1.67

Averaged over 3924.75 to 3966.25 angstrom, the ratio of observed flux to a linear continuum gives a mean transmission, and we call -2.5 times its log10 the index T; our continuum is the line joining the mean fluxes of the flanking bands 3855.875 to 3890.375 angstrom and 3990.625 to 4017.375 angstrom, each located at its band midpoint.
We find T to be 0.35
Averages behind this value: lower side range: 6.71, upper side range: 11.7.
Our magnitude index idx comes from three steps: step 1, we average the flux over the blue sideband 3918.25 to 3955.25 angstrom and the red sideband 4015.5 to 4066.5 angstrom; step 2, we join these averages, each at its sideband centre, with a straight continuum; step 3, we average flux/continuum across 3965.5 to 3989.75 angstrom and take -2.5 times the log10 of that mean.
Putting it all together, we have 0.10 mag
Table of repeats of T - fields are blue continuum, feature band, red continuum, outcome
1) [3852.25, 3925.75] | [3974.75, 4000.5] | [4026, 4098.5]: -0.07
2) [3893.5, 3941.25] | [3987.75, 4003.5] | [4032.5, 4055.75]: -0.16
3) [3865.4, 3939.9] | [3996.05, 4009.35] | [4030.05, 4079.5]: -0.18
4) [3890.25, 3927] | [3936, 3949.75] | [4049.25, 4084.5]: 0.28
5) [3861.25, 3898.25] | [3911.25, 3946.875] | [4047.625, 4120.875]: 0.17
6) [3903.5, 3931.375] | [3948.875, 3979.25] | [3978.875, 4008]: 0.33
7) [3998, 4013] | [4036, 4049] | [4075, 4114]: 0.02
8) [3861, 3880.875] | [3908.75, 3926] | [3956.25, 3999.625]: -0.17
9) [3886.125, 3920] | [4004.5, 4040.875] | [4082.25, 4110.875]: -0.13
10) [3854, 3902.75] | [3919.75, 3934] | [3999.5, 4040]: 0.39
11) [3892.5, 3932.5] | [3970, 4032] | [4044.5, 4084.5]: -0.09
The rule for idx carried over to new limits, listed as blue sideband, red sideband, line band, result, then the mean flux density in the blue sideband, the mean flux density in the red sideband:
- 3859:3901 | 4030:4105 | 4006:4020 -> -0.15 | 7.11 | 11.5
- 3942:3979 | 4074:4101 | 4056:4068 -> -0.02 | 7.41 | 12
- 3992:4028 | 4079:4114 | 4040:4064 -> 0.03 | 11.9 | 11.7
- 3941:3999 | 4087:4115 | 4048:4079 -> -0.06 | 8.61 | 11.6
